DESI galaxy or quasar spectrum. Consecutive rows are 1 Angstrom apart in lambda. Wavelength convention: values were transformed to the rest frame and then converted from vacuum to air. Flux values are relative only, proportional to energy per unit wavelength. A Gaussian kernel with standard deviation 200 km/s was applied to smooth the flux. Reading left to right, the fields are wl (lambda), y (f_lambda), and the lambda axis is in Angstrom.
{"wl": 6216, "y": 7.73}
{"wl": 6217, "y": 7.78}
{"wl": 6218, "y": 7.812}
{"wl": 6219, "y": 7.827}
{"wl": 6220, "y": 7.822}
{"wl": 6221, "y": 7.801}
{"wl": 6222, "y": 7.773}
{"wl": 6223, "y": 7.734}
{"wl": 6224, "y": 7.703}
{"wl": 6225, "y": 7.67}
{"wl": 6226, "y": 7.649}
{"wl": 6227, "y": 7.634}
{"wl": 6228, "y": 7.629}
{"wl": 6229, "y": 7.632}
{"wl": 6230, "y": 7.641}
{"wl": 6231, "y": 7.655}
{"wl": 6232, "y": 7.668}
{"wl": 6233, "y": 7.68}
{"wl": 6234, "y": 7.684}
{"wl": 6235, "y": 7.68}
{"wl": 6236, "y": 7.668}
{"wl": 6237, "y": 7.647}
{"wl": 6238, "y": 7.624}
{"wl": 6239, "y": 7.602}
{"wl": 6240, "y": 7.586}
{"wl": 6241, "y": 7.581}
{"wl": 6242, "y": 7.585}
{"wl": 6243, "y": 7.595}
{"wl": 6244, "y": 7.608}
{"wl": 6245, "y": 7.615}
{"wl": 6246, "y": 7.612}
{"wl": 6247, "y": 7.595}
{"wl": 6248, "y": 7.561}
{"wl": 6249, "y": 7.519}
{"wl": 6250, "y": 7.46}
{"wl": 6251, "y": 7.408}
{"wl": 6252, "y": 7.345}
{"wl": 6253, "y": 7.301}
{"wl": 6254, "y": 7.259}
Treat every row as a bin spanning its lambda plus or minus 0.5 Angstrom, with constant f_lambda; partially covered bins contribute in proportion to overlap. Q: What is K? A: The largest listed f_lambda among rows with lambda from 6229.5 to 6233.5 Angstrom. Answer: 7.68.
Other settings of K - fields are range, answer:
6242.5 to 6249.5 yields 7.615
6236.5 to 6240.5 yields 7.647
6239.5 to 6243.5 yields 7.595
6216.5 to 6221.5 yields 7.827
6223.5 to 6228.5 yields 7.703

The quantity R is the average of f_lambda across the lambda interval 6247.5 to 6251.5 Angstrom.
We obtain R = 7.49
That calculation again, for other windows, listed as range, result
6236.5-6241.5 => 7.61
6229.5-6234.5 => 7.67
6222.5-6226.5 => 7.69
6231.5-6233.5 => 7.67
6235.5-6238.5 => 7.65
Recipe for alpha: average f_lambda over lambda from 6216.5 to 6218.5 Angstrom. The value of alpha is 7.8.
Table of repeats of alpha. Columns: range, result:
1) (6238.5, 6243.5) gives 7.59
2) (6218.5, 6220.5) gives 7.82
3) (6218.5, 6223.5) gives 7.79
